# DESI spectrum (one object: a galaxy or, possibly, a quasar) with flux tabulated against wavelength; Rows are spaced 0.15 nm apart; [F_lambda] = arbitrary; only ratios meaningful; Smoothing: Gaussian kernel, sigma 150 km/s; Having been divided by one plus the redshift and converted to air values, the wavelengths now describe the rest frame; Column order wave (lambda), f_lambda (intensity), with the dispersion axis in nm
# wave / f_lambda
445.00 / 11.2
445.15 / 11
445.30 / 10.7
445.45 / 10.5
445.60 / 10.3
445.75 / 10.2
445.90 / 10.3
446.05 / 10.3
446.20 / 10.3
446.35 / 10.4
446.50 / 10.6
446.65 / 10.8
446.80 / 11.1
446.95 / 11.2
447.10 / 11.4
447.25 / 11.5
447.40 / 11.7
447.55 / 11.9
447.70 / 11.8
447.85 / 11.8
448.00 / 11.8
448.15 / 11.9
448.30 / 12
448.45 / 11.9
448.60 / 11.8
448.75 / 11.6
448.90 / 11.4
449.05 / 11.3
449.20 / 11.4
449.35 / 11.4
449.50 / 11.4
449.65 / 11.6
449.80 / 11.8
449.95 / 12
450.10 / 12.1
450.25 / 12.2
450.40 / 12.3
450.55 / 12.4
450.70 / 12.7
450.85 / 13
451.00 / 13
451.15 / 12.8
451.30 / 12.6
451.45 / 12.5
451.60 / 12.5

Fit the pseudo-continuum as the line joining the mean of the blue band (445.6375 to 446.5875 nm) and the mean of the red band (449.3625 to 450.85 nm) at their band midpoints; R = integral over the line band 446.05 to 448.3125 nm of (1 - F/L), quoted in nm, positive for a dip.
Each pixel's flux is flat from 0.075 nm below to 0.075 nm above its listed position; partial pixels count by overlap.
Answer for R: -0.10 nm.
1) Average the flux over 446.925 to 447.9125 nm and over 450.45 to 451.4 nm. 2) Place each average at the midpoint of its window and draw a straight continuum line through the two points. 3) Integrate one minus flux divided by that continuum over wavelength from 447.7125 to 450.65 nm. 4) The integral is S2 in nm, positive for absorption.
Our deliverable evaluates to 0.09 nm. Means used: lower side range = 11.6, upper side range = 12.7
